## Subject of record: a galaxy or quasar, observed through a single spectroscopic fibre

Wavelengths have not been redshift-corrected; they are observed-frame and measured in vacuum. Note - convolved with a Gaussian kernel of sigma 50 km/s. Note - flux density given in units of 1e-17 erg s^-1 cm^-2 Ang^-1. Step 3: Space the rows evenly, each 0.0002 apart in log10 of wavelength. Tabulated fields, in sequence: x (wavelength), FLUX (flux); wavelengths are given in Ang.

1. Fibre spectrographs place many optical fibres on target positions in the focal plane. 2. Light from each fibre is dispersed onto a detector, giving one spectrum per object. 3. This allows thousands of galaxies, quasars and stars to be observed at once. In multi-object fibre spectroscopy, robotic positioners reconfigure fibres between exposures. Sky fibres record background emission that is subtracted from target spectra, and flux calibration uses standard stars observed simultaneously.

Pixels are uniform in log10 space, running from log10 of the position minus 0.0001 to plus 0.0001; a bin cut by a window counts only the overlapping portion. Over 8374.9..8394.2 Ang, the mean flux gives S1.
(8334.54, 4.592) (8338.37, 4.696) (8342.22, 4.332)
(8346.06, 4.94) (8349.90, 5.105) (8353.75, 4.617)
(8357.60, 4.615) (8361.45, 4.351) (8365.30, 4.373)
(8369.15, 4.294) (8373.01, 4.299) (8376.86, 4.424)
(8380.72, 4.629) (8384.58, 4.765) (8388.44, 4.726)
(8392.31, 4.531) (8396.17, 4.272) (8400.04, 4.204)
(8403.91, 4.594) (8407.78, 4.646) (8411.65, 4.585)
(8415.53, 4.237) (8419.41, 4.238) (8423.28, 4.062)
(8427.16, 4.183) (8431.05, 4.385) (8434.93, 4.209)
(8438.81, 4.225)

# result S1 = 4.62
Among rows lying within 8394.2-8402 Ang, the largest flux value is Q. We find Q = 4.272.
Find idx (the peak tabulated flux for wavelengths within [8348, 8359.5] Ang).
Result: 5.105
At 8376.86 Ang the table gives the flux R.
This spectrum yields 4.424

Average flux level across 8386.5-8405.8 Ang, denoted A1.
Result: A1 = 4.46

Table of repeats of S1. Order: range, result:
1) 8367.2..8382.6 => 4.41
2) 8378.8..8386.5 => 4.7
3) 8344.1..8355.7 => 4.89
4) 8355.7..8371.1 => 4.41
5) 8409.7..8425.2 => 4.28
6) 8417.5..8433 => 4.22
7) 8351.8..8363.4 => 4.53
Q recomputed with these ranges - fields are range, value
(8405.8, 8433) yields 4.646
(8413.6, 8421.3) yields 4.238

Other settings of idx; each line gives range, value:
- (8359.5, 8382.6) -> 4.629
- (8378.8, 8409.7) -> 4.765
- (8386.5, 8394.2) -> 4.726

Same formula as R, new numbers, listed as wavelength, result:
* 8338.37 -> 4.696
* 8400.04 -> 4.204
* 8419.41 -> 4.238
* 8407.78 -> 4.646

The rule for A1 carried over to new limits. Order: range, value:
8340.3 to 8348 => 4.64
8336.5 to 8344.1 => 4.51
